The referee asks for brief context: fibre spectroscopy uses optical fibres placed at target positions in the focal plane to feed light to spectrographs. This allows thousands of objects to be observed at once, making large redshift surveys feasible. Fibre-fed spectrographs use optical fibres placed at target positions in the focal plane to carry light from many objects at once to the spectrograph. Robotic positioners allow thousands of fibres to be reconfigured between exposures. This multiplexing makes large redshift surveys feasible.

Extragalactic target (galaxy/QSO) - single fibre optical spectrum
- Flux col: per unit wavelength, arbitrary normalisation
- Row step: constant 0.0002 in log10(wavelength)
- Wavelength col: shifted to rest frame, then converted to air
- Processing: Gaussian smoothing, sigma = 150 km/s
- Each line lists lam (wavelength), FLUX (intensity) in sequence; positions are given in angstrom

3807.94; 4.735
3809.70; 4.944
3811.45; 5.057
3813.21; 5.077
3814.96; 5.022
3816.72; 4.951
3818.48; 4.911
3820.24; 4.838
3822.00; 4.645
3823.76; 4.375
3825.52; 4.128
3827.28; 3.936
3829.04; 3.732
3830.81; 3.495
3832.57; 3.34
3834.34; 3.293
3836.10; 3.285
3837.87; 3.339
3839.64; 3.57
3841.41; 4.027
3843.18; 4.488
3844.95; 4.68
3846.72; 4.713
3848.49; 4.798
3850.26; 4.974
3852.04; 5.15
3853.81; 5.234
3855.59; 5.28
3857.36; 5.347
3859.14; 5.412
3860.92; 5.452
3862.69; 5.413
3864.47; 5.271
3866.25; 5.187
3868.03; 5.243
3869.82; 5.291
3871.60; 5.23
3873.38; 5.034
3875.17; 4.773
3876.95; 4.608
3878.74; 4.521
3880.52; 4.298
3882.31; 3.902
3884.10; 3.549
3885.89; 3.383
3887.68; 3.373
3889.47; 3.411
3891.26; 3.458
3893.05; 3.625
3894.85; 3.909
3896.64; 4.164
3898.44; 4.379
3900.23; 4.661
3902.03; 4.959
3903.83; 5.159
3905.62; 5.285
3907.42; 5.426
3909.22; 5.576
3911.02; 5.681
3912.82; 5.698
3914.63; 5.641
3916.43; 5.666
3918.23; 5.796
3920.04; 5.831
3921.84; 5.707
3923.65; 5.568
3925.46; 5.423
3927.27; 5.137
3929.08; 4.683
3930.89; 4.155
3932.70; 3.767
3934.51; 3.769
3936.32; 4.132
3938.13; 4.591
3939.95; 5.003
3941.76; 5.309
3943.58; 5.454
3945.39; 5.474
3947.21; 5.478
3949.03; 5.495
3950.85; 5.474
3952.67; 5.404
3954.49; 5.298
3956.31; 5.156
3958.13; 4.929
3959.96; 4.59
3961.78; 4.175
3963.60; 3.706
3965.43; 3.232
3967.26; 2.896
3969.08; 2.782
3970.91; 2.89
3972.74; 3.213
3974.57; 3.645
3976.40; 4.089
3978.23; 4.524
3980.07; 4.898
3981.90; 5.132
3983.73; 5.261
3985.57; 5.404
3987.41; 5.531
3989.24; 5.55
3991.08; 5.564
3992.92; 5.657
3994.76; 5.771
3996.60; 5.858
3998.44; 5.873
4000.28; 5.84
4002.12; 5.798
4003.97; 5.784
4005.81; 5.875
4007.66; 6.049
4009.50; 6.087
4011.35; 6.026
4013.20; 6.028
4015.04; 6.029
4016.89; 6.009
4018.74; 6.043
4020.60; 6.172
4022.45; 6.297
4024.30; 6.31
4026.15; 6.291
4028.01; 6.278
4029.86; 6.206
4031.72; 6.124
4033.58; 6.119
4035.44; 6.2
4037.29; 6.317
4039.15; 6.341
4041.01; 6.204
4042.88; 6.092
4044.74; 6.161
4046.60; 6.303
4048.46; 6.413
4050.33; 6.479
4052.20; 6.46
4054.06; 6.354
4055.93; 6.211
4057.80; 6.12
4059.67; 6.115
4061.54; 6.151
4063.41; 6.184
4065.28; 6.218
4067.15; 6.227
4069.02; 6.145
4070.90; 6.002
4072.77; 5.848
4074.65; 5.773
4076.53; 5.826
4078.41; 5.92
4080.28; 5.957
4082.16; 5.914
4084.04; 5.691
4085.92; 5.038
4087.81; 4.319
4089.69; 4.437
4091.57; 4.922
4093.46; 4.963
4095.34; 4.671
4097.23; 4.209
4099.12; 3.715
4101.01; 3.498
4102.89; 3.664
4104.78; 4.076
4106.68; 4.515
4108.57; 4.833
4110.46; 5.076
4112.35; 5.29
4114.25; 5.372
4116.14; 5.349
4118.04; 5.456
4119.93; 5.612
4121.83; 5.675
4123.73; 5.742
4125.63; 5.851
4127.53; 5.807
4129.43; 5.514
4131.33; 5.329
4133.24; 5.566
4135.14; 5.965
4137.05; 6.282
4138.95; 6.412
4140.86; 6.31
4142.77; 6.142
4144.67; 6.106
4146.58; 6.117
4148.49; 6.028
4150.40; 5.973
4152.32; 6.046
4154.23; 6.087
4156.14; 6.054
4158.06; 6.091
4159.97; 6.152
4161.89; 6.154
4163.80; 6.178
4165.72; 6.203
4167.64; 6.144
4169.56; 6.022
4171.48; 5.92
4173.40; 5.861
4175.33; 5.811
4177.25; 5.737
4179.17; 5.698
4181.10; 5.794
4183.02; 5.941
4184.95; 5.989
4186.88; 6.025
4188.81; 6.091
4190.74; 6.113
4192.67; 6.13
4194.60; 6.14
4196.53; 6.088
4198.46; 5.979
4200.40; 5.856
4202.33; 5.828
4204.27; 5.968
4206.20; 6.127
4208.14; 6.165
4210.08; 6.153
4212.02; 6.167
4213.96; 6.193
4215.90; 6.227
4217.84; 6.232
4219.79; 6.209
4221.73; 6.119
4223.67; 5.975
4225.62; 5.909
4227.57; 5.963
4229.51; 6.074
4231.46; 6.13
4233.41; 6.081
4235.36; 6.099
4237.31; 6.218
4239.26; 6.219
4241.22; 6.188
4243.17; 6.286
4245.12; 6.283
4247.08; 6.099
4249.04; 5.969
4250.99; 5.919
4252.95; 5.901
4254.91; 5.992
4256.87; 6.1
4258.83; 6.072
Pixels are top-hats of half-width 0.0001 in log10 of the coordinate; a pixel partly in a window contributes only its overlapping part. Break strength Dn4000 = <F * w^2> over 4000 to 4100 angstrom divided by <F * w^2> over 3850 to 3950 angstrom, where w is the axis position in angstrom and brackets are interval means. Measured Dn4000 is 1.3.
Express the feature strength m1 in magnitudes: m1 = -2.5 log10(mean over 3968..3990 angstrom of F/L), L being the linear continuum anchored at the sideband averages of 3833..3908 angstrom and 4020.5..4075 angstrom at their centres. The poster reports 0.26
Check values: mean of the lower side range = 4.53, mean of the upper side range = 6.21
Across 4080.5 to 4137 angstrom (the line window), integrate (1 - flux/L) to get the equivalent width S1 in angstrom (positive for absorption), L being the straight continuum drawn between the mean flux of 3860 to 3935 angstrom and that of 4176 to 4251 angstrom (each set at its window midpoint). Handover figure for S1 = 5.8 angstrom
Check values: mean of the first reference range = 4.79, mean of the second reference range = 6.06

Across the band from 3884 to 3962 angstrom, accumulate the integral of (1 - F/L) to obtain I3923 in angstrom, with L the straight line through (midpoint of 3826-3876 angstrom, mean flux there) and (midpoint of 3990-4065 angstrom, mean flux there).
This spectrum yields 5.5 angstrom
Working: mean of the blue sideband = 4.6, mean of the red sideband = 6.11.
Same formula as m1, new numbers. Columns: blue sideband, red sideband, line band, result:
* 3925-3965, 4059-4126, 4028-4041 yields -0.22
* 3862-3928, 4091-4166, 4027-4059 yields -0.19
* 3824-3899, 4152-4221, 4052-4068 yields -0.15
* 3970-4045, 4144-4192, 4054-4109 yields 0.10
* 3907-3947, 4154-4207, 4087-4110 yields 0.30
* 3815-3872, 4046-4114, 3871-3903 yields 0.14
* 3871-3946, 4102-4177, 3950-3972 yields 0.18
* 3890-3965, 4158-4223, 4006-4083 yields -0.14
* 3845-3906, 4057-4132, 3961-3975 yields 0.44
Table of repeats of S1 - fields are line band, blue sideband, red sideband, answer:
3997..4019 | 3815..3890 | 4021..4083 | -0.6 angstrom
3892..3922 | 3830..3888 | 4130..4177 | -2.1 angstrom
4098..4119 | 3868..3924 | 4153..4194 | 4.0 angstrom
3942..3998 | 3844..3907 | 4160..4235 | 3.3 angstrom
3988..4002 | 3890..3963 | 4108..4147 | -1.4 angstrom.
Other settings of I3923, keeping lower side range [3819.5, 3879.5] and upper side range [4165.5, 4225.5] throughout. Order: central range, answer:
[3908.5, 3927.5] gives -2.9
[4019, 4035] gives -2.7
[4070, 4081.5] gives -0.7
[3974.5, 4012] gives -2.1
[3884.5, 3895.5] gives 2.9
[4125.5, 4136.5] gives 0.1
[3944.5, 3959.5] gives -0.9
